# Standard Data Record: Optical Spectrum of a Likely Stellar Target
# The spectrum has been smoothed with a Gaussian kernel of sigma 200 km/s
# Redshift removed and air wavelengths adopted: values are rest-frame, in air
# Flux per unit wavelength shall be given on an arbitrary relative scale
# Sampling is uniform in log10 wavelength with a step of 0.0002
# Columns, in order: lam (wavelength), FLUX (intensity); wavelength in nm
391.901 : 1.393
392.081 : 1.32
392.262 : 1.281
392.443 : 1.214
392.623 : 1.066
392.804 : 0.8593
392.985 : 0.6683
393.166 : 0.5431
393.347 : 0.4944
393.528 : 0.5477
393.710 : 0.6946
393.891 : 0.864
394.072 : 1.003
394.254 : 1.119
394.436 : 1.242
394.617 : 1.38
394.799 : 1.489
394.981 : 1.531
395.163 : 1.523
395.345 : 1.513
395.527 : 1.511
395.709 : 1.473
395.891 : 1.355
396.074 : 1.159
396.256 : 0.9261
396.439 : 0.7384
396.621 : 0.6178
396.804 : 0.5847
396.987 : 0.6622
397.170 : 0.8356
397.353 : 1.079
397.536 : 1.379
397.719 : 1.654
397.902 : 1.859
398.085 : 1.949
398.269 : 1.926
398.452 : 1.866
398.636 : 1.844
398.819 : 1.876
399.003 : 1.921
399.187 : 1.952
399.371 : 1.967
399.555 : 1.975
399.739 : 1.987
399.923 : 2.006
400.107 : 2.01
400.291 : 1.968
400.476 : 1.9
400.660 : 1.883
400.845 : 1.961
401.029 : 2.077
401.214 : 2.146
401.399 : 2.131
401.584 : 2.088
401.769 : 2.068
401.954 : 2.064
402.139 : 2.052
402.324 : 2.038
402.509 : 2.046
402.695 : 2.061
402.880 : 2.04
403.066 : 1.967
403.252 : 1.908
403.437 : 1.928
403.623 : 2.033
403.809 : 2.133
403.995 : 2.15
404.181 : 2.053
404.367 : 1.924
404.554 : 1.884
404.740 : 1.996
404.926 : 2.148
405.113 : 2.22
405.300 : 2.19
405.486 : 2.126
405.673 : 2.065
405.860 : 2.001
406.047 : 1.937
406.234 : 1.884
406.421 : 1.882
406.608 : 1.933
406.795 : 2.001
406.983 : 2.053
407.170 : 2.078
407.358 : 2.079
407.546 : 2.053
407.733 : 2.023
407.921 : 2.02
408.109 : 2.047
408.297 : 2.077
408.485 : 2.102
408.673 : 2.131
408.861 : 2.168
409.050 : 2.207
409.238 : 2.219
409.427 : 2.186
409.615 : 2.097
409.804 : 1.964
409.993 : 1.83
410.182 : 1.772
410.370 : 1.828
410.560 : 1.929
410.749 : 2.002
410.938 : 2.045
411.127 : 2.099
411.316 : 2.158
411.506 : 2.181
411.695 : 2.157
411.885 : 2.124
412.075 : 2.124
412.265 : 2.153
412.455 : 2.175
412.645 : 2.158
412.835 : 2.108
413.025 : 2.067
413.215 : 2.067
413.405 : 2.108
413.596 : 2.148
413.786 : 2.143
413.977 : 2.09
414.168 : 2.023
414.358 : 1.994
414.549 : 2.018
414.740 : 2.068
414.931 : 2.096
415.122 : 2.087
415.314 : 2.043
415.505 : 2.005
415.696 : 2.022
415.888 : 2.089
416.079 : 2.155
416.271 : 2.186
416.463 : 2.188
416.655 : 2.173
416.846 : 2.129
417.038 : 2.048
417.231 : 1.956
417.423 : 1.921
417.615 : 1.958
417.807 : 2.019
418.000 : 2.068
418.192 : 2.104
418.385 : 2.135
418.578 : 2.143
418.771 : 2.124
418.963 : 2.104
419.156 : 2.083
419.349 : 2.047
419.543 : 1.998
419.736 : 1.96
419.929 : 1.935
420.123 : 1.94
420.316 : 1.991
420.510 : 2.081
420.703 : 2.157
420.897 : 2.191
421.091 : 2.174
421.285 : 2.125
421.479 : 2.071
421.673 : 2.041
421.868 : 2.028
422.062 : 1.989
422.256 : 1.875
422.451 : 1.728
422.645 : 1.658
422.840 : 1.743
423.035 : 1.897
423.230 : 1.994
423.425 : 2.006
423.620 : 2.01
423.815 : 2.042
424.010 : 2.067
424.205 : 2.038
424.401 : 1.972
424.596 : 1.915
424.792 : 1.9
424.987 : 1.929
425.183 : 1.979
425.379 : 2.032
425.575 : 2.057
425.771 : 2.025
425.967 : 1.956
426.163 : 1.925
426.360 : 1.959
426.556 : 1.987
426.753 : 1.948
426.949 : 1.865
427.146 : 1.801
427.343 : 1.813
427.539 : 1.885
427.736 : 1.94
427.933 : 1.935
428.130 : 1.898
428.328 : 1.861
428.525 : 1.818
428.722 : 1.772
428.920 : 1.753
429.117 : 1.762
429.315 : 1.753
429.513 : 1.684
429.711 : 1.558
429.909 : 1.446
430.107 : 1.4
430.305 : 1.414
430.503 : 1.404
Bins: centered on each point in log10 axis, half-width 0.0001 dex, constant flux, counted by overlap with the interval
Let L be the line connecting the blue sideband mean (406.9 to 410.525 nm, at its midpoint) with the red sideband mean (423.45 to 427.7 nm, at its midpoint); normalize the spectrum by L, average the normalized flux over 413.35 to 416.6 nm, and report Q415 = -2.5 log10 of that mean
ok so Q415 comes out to -0.04 mag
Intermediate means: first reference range 2.05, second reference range 1.96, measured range 2.09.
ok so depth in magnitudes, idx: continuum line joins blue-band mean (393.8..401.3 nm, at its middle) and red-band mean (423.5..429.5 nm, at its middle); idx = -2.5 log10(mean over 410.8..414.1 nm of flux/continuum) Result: -0.22 mag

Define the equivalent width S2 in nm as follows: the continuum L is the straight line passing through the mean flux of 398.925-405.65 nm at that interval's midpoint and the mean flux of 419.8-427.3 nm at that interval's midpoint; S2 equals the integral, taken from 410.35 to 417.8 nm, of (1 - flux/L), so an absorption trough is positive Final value -0.30 nm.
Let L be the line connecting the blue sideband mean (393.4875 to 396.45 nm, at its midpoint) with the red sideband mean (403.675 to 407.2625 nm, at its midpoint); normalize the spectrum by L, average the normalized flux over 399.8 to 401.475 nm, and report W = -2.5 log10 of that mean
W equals -0.212 mag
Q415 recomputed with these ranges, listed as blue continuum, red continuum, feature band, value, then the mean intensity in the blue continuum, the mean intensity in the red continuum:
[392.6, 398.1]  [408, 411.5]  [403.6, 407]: -0.16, 1.1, 2.05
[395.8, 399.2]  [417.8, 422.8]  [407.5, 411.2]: -0.19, 1.37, 2.03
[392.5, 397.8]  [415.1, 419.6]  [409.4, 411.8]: -0.14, 1.05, 2.07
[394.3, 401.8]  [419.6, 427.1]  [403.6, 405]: -0.20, 1.61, 1.98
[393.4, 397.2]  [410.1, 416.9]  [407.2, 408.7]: -0.16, 1.08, 2.08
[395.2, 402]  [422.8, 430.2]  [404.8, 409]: -0.20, 1.64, 1.88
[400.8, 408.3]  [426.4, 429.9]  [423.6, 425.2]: -0.07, 2.04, 1.82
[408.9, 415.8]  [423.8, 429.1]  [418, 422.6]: -0.03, 2.07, 1.92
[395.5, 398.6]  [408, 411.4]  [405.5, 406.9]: -0.08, 1.27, 2.05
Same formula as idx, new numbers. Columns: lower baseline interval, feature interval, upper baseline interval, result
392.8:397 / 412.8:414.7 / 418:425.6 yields -0.21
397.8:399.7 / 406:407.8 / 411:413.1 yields 0.03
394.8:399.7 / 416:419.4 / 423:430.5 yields -0.20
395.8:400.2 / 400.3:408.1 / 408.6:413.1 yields -0.14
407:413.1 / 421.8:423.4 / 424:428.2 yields 0.06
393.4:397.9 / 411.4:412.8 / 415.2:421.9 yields -0.19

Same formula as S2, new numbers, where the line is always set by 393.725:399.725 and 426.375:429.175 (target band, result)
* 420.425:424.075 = -0.433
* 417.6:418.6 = -0.207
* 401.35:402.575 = -0.490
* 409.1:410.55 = -0.358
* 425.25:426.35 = -0.096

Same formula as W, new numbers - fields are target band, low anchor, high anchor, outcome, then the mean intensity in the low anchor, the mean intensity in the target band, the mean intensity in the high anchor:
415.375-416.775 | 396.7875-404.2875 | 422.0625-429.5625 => -0.123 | 1.87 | 2.12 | 1.9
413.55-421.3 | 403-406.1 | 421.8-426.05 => -0.049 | 2.04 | 2.07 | 1.95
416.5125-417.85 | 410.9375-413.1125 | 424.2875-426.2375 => 0.018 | 2.13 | 2.04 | 1.97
